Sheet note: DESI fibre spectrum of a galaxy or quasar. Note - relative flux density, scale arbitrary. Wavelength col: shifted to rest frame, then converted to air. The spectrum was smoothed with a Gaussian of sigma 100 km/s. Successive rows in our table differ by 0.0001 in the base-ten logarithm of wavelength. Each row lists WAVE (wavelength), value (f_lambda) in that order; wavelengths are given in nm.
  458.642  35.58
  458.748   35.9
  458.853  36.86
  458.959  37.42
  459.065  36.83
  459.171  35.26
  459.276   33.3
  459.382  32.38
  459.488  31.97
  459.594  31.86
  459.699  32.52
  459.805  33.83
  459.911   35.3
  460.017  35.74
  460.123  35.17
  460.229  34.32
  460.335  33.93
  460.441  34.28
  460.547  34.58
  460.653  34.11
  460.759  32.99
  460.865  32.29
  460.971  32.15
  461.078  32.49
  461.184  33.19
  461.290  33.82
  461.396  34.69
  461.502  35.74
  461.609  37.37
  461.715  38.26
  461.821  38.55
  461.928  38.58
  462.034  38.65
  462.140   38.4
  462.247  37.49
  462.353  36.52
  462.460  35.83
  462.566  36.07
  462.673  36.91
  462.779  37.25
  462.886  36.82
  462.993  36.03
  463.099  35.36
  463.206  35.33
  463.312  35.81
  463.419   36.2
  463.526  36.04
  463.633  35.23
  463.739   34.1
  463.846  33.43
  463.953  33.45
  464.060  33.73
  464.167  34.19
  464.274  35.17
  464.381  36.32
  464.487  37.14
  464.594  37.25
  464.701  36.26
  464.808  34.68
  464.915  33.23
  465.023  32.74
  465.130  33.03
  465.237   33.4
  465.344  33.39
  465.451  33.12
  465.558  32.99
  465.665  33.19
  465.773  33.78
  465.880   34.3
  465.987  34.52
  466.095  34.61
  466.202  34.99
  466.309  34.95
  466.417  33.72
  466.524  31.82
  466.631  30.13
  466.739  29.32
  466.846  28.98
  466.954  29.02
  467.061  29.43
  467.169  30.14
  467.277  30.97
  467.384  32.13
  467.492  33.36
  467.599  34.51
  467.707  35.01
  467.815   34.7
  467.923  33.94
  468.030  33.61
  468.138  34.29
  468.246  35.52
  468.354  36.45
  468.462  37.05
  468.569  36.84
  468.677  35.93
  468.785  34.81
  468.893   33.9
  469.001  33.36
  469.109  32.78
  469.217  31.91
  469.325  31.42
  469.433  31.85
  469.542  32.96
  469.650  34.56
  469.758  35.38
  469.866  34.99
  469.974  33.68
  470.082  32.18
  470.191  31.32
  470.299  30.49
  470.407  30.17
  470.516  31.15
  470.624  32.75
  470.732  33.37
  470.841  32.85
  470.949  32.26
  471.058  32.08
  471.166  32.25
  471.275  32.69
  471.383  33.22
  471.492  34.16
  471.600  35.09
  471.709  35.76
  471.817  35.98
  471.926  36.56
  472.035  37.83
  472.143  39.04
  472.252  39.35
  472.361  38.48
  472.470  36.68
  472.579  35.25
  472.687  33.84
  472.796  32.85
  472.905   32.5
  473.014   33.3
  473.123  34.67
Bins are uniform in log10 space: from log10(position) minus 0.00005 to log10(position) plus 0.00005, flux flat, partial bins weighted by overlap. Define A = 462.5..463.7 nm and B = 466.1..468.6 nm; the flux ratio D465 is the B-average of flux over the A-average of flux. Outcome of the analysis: 0.9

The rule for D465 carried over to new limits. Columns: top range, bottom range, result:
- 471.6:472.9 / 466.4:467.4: 1.19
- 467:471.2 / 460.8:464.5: 0.93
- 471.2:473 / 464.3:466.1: 1.03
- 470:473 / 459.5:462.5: 0.97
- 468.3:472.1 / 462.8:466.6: 0.98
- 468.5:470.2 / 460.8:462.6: 0.94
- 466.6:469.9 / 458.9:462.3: 0.95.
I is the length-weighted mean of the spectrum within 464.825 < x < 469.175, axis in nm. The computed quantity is 33.4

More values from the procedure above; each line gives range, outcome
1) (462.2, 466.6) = 34.9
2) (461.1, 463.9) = 36.2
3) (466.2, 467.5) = 31.2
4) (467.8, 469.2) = 34.8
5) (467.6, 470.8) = 33.7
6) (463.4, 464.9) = 35.2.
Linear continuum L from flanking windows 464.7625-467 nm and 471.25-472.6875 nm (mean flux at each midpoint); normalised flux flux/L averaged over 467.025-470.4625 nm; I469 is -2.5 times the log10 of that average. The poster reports 0.03 mag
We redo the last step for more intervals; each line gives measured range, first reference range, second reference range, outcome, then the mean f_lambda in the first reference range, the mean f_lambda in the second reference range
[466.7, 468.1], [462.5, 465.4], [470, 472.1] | 0.07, 35.1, 33.3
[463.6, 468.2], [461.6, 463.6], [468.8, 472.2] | 0.06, 36.9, 33.5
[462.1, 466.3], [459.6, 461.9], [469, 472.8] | -0.02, 34.5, 33.9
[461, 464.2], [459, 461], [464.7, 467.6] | -0.08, 33.9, 32.6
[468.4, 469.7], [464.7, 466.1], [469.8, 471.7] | -0.03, 33.7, 32.7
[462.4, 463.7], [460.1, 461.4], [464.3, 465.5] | -0.06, 33.6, 34.6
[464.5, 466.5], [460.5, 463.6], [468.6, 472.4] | 0.03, 35.8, 33.9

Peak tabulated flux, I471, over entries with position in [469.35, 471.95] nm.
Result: 36.56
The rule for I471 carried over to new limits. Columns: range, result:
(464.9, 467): 34.99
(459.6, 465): 38.65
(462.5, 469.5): 37.25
